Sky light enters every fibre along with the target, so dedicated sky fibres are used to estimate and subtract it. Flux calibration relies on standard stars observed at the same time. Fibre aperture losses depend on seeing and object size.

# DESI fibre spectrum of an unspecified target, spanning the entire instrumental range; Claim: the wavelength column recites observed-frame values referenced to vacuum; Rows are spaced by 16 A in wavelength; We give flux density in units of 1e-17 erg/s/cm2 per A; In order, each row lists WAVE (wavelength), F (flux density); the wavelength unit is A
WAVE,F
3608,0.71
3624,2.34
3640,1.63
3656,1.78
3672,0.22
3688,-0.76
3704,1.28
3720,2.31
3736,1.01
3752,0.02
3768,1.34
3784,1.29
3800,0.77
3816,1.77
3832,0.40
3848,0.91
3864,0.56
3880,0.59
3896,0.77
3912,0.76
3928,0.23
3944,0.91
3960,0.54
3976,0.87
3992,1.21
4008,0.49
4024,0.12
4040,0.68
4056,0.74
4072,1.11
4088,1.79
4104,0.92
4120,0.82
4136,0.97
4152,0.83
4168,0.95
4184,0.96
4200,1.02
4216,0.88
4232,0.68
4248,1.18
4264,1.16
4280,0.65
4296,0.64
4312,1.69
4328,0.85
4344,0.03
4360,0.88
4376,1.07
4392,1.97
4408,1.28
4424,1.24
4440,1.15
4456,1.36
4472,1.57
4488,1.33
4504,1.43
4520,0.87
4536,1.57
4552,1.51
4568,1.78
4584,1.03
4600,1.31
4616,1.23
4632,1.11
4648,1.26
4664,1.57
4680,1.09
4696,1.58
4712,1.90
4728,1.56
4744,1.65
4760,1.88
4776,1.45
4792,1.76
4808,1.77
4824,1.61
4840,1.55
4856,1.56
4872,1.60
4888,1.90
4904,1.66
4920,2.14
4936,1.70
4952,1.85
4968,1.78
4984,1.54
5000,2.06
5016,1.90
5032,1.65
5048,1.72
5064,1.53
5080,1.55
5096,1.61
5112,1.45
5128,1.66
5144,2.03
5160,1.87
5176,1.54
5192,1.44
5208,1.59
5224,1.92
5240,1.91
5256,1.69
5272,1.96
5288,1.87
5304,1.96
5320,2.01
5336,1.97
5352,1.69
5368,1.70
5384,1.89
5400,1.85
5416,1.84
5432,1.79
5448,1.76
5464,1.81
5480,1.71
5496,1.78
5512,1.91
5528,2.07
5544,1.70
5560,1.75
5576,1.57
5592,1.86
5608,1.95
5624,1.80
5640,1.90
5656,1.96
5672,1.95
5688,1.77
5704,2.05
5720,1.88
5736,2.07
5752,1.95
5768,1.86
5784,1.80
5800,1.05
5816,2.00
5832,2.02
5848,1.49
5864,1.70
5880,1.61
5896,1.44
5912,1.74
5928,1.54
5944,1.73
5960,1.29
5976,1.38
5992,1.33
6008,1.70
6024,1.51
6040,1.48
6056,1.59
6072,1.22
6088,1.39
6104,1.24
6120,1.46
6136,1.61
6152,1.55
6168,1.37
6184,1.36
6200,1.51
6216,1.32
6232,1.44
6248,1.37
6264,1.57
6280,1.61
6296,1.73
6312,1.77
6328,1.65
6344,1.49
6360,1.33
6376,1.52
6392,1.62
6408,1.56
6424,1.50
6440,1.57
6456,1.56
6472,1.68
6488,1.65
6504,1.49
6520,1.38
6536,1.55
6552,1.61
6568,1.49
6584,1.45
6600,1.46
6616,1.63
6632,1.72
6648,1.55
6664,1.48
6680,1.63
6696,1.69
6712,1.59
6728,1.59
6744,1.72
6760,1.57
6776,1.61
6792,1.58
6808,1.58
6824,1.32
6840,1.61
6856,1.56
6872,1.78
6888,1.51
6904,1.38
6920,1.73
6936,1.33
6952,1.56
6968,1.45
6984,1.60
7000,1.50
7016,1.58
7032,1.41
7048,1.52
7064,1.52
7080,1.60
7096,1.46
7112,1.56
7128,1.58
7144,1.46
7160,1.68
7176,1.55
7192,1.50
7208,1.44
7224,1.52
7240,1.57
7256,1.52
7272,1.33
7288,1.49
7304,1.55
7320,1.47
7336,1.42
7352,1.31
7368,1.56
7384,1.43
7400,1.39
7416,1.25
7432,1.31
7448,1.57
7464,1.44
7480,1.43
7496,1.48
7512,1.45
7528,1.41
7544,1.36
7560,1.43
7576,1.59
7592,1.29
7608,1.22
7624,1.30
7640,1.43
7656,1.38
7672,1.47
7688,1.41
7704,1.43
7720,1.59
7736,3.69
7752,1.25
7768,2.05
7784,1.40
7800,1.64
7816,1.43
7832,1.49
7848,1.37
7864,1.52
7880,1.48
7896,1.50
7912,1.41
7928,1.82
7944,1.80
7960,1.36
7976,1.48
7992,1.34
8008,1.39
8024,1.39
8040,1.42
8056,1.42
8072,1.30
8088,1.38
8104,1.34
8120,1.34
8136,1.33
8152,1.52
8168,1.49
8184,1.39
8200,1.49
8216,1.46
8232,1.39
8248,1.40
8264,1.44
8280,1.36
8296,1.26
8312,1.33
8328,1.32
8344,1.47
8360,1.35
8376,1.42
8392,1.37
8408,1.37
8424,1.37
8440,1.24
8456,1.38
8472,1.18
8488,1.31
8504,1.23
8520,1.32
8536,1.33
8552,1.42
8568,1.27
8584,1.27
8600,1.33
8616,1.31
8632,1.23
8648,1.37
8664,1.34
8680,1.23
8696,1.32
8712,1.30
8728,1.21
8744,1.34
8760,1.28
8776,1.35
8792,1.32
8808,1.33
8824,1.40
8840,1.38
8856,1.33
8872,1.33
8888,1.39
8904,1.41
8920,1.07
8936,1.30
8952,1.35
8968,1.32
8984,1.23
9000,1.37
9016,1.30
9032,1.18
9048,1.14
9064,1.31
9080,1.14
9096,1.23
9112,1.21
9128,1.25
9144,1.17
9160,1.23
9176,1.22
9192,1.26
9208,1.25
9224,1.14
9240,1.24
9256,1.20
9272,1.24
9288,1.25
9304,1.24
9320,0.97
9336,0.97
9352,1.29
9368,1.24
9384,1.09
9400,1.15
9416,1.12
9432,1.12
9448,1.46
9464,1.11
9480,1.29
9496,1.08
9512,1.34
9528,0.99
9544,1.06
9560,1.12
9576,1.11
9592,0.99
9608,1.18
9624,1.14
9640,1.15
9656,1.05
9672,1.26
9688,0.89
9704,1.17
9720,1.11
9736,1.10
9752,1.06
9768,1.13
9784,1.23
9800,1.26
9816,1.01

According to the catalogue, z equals 0.179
